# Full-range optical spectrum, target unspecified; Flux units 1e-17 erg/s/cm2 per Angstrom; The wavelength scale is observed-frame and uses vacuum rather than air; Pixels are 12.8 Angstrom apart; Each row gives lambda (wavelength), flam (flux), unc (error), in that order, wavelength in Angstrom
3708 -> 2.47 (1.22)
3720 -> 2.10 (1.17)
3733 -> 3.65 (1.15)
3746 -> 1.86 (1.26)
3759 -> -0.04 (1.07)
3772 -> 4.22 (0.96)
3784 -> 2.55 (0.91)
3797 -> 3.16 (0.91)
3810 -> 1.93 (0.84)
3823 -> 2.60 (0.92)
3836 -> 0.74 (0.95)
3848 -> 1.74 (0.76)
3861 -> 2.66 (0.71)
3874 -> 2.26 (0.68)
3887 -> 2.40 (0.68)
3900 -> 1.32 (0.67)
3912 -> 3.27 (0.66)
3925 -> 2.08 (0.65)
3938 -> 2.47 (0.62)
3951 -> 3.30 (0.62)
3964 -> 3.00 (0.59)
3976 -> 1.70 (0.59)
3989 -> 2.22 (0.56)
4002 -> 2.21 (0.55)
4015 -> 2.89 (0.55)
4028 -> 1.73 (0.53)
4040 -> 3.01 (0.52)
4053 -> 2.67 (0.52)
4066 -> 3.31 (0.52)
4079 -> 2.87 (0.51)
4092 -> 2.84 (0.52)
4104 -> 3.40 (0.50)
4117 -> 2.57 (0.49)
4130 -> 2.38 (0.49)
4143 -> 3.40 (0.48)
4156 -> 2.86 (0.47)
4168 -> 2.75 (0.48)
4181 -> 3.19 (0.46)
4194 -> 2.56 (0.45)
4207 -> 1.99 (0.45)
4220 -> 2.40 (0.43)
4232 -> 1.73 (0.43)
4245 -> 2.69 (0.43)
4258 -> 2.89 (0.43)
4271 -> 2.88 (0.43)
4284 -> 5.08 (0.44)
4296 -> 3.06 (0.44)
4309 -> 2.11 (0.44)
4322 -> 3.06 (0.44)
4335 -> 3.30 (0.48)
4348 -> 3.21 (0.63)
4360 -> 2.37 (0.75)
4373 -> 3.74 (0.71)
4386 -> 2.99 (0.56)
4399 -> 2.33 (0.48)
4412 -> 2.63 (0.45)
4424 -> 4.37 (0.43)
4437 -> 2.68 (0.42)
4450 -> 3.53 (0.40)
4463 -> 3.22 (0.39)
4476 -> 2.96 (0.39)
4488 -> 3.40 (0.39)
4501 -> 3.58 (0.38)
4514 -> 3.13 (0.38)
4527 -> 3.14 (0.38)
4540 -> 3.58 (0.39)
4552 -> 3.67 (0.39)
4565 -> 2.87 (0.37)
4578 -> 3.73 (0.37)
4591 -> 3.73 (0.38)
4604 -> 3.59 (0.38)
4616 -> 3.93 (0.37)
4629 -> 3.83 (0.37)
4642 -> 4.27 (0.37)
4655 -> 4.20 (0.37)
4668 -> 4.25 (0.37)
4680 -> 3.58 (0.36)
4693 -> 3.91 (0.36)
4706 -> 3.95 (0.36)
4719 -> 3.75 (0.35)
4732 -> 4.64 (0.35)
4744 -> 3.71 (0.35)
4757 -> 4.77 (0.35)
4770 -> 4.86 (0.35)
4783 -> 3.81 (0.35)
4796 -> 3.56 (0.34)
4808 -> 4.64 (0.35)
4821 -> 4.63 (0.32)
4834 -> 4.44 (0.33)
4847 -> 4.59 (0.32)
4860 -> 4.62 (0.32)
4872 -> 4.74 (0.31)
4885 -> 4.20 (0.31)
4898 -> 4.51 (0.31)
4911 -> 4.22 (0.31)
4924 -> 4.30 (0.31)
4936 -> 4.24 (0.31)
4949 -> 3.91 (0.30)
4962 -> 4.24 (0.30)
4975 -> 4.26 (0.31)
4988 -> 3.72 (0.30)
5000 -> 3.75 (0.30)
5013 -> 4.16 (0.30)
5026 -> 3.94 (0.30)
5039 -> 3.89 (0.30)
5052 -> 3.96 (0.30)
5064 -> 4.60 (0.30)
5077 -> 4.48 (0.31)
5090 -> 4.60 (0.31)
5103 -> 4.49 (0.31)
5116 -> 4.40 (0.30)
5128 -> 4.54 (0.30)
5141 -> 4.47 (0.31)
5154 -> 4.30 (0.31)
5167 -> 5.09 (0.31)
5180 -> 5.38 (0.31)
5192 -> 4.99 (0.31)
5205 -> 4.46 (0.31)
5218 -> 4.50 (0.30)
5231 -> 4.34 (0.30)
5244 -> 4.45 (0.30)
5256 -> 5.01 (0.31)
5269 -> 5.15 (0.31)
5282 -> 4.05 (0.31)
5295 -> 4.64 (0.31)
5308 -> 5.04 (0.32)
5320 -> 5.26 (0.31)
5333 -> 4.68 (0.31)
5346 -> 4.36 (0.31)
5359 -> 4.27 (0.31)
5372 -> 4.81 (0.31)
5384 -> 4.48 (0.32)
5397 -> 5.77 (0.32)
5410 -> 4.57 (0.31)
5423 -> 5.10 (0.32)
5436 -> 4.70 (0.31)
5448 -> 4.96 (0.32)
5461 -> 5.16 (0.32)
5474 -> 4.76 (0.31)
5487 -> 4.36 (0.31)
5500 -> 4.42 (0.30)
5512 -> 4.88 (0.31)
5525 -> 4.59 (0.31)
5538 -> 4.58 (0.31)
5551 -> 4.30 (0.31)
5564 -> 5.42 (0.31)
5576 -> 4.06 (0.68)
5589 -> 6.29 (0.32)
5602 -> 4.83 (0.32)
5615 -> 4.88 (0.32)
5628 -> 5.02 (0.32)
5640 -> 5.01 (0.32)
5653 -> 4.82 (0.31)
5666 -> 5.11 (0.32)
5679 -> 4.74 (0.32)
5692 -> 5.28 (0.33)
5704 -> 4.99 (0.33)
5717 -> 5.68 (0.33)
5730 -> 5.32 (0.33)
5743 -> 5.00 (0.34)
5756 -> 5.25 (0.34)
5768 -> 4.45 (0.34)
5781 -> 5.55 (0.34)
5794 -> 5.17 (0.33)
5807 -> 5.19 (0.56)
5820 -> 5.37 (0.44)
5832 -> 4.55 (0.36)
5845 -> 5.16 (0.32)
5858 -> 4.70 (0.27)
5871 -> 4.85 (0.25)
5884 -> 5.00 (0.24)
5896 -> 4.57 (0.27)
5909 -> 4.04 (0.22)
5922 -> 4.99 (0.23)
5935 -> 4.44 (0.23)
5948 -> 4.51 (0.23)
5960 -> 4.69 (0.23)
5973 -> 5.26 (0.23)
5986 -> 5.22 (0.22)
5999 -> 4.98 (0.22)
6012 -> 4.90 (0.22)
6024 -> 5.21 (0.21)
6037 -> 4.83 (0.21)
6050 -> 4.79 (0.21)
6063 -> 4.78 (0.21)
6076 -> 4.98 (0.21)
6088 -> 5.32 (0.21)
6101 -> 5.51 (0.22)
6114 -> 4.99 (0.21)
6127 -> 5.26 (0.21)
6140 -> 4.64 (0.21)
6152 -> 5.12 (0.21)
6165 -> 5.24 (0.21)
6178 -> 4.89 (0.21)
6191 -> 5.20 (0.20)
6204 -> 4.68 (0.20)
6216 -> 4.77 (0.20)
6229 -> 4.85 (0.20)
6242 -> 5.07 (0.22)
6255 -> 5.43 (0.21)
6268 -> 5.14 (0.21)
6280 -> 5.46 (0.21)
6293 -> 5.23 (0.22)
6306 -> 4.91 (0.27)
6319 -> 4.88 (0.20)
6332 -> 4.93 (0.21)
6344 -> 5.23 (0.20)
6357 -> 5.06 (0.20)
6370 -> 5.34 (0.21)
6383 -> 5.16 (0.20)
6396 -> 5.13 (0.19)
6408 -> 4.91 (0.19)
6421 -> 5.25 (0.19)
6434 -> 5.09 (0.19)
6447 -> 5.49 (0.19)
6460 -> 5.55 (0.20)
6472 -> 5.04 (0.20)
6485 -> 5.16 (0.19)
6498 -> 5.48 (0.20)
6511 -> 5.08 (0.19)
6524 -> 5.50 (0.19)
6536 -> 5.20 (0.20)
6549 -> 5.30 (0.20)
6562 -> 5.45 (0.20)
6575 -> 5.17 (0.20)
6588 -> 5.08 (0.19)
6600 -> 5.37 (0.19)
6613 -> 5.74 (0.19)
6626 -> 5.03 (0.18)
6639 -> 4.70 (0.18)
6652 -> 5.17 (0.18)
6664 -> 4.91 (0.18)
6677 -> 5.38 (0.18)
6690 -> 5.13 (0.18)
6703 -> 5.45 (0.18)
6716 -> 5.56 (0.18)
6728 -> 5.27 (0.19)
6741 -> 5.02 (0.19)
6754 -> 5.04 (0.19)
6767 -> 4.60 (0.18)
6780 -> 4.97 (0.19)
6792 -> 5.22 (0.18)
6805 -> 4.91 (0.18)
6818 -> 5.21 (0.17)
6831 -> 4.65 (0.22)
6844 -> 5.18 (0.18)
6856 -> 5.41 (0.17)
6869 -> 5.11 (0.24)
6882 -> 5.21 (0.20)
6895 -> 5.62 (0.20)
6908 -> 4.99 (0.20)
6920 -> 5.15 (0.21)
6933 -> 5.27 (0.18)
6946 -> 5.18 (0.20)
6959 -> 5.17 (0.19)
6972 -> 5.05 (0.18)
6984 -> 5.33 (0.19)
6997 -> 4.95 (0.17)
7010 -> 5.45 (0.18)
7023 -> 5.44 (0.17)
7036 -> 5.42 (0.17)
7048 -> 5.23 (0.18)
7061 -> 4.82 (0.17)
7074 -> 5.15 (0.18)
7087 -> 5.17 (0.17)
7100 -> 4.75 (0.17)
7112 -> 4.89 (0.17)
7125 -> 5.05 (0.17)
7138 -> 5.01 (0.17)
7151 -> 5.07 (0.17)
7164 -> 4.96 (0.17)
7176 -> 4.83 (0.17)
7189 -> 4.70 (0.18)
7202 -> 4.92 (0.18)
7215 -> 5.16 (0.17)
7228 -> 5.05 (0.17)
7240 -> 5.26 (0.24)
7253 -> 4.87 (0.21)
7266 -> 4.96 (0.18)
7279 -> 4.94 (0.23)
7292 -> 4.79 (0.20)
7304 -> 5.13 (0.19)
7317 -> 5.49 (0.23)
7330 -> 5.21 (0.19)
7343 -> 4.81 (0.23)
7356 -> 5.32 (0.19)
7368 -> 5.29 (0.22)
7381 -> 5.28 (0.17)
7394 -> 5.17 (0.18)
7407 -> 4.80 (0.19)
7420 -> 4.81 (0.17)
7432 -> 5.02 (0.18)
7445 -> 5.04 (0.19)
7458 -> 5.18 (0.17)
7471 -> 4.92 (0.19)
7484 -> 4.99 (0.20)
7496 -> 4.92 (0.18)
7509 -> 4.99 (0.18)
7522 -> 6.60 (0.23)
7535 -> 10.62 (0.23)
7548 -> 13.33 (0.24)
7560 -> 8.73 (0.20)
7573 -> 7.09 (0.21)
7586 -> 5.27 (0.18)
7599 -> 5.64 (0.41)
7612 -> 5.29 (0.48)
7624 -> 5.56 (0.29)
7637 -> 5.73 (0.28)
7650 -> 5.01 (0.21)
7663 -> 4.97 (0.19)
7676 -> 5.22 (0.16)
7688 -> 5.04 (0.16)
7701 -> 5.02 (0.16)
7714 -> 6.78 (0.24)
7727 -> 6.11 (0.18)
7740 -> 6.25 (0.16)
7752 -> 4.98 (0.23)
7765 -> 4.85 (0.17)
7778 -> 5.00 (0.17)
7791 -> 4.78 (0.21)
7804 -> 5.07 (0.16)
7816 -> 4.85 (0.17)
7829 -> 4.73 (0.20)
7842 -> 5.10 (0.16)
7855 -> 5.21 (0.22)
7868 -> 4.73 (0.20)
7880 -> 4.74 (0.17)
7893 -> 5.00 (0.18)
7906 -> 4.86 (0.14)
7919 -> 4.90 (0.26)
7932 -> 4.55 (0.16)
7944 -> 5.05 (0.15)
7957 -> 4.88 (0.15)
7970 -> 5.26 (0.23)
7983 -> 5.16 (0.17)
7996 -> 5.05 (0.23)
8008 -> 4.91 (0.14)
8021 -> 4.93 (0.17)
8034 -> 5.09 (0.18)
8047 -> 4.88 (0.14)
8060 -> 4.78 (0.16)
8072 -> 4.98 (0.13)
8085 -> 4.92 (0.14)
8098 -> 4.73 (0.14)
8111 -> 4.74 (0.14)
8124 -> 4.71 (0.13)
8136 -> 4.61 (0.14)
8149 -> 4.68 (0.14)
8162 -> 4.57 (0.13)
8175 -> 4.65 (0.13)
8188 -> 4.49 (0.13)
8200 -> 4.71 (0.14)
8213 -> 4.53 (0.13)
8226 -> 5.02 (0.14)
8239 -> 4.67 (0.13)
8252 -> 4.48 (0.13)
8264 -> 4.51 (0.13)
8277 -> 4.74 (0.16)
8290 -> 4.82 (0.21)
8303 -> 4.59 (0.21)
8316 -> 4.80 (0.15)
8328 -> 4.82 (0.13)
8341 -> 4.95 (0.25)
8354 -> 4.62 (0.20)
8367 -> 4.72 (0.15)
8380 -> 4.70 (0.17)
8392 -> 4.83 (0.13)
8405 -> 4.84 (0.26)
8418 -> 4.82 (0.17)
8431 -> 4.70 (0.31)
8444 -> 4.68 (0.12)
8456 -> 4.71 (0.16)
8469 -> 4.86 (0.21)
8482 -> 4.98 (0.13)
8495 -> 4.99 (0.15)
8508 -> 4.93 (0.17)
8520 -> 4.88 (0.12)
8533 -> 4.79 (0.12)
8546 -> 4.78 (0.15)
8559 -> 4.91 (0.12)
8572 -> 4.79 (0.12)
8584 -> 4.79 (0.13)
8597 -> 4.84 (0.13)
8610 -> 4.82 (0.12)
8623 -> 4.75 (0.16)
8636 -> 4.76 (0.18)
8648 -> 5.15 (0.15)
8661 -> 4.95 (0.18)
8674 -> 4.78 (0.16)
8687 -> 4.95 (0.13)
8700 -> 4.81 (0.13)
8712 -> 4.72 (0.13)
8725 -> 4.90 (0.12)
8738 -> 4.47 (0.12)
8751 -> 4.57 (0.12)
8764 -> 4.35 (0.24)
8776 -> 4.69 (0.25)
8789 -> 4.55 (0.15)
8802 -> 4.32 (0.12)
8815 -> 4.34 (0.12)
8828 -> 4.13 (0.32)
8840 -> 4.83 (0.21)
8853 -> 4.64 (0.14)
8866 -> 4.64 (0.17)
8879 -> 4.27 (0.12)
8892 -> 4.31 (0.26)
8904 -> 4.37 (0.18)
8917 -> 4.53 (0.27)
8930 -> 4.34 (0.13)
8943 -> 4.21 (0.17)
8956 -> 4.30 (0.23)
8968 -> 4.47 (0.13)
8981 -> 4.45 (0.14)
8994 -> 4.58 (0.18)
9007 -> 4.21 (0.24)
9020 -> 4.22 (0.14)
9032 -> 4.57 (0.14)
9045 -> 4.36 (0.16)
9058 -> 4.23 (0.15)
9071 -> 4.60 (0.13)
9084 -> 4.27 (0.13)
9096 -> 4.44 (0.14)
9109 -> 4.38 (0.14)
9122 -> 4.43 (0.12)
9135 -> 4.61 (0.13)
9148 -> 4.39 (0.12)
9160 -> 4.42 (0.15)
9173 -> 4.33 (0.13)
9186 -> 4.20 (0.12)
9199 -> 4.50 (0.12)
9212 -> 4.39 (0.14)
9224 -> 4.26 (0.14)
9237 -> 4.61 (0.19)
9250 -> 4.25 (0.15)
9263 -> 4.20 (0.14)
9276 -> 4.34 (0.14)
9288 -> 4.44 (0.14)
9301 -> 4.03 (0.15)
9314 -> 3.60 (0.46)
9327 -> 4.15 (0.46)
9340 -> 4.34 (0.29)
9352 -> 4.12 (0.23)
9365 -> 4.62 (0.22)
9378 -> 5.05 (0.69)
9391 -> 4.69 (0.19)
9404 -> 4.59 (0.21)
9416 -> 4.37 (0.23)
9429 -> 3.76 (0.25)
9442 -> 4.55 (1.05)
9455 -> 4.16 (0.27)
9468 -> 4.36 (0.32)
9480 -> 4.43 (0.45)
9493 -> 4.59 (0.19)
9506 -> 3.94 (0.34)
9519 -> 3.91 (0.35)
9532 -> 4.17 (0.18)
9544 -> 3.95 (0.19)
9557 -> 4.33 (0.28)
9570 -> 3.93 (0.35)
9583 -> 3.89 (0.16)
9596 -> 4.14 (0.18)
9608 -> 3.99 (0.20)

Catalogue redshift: 0.149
